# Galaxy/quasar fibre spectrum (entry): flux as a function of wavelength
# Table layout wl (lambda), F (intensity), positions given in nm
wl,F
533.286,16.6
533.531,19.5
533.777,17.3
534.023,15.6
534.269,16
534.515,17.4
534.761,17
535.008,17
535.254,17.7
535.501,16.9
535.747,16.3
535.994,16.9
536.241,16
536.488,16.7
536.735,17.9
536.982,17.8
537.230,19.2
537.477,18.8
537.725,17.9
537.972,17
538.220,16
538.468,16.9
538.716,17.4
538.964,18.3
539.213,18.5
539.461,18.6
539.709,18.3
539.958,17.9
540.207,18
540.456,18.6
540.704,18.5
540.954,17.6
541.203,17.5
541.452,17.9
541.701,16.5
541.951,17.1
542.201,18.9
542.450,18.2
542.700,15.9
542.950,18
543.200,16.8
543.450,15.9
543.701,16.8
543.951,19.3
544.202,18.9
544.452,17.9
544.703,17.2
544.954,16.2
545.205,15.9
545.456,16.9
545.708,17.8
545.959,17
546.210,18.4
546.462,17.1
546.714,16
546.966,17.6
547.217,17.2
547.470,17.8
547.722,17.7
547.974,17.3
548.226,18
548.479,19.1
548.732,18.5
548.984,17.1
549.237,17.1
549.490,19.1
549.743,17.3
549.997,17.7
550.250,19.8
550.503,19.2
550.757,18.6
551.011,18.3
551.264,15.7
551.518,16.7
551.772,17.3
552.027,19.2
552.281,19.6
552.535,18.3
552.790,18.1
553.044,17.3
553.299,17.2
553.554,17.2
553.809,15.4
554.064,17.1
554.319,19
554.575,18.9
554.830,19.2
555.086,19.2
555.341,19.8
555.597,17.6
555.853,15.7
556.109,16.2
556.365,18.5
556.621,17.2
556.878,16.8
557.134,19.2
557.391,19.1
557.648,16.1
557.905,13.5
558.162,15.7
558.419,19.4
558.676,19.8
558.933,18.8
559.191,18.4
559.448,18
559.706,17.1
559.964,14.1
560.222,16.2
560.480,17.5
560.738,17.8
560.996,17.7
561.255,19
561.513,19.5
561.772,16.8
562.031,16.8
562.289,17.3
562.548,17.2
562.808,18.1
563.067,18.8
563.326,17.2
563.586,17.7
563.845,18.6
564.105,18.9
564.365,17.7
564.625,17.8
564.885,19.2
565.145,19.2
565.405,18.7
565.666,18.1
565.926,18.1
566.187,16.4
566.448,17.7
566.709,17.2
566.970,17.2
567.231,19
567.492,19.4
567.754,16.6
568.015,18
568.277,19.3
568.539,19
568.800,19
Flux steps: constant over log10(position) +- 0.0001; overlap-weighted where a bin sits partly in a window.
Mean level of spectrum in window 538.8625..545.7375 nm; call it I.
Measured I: 17.6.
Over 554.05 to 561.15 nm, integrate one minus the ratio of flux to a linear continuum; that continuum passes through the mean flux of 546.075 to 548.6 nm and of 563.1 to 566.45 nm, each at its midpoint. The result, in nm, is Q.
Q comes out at 0.11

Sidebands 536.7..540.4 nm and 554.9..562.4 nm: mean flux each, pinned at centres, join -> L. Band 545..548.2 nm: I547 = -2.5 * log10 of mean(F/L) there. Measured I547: 0.03 mag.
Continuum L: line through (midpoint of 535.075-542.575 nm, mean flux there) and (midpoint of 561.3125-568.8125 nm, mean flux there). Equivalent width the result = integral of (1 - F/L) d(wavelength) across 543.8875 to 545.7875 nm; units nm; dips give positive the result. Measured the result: 0.03 nm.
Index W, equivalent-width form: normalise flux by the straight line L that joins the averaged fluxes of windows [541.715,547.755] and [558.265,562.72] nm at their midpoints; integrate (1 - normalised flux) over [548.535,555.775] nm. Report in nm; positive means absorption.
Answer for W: -0.22 nm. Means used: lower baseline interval 17.3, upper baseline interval 17.7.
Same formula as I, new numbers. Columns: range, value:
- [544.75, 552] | 17.6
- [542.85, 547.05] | 17.3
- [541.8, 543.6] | 17.2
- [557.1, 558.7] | 17.3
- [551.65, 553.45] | 18.1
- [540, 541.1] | 18.1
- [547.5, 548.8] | 18.1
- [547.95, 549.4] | 17.9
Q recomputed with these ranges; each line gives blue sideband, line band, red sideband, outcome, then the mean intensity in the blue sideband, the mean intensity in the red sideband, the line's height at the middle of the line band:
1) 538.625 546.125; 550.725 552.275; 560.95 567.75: 0.005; 17.6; 18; 17.8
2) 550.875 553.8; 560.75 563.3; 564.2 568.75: 0.018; 17.6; 18.2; 18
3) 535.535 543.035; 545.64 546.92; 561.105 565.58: 0.038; 17.6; 18.1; 17.8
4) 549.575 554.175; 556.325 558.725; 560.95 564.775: 0.061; 17.8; 18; 17.9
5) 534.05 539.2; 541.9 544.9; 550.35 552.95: 0.014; 17.3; 18.1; 17.6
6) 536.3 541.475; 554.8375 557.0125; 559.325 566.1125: 0.012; 17.8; 17.8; 17.8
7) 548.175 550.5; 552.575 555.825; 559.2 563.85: 0.003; 18.2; 17.5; 18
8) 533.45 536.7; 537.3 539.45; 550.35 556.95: -0.075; 16.9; 17.8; 17.1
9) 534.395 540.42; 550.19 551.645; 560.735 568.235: -0.016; 17.5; 18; 17.8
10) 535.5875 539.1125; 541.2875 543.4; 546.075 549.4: 0.016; 17.4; 17.6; 17.5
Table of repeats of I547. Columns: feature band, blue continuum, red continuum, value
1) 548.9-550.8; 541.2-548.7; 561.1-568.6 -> -0.04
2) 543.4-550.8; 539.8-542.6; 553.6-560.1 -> 0.00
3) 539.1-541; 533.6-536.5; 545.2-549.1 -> -0.07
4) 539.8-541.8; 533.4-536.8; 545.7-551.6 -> -0.03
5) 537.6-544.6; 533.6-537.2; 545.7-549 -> -0.02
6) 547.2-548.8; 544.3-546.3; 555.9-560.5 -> -0.05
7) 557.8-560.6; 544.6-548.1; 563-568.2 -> 0.04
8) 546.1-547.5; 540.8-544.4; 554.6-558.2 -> 0.01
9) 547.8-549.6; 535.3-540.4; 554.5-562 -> -0.02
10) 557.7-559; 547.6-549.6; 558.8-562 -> 0.02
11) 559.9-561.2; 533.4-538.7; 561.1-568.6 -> 0.06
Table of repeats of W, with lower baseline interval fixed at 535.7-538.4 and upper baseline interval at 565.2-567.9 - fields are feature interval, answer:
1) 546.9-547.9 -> 0.00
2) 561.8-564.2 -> 0.00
